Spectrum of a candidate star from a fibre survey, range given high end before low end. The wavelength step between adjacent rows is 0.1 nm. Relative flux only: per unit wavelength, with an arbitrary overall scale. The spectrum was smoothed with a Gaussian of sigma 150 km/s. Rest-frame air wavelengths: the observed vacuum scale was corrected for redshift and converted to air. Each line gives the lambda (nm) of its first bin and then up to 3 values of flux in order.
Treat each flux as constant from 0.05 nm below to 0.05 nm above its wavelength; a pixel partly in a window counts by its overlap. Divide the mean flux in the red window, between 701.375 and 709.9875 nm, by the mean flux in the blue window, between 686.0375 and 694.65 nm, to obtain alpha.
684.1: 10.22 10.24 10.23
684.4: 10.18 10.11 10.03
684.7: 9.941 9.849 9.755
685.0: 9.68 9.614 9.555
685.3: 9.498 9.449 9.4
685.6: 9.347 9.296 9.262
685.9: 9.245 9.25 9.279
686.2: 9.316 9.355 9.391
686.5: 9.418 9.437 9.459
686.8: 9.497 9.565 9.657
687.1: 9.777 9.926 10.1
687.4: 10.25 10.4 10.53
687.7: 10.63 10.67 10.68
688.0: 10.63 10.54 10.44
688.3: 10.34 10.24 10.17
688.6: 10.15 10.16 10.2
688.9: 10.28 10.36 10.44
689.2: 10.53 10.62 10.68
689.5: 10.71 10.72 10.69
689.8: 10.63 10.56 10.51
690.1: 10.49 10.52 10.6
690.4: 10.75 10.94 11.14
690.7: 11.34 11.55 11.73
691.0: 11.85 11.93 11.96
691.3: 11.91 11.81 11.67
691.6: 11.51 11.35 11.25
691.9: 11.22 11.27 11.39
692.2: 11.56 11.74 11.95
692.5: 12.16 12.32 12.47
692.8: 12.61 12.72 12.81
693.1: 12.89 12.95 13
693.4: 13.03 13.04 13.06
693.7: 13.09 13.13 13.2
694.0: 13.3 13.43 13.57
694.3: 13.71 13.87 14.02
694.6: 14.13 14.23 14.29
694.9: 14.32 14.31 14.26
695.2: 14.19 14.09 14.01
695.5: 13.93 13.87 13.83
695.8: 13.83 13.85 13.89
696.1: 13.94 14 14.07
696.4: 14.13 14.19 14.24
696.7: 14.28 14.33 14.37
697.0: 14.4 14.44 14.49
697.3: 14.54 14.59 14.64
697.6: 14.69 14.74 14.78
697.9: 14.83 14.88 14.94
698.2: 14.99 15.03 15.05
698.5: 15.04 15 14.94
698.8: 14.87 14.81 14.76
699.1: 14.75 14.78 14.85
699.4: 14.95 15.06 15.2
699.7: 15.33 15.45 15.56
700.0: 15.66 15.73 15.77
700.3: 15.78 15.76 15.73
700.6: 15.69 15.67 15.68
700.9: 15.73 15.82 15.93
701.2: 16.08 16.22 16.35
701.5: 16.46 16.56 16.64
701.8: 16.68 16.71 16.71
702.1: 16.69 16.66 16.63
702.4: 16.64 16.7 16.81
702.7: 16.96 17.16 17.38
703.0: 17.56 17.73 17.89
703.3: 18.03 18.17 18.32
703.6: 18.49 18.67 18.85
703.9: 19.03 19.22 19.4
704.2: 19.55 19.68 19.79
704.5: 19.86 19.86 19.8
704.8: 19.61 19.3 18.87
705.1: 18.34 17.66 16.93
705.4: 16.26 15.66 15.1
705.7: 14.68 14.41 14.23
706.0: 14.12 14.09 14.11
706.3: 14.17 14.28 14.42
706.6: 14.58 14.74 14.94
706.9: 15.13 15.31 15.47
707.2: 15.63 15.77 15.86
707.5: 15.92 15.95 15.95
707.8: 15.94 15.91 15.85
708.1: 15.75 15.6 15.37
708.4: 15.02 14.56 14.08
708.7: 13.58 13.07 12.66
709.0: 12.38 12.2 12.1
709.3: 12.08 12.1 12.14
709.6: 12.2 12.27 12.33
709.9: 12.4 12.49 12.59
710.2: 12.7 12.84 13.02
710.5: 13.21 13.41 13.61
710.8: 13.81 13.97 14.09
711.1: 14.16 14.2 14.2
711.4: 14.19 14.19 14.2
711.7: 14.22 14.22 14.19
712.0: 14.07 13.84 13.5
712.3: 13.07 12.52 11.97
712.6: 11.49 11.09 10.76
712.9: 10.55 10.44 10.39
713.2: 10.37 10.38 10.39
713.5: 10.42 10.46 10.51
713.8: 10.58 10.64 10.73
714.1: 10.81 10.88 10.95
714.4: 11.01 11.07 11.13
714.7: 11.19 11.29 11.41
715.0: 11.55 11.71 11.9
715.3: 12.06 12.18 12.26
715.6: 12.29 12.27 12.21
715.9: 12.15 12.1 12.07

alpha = 1.42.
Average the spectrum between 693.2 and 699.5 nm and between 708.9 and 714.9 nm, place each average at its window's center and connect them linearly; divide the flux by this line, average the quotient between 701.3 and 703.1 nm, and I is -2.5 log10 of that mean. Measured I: -0.24 mag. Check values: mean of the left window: 14.2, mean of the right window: 12.2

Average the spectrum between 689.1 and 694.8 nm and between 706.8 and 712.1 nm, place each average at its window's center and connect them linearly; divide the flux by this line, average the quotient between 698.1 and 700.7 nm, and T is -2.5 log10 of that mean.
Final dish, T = -0.183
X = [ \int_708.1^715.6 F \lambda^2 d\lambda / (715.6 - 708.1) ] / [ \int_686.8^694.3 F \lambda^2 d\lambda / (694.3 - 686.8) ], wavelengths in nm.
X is 1.17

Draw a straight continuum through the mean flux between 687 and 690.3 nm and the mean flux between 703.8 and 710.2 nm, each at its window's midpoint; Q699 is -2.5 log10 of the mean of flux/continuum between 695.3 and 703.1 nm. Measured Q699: -0.15 mag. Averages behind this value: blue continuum 10.4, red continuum 15.4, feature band 15.3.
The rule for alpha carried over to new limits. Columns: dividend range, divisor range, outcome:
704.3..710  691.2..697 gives 1.15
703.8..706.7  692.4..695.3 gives 1.28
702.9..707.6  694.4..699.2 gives 1.17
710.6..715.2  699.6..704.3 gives 0.72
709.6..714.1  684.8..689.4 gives 1.26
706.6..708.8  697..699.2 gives 1.03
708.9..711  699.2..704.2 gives 0.76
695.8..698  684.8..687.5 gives 1.50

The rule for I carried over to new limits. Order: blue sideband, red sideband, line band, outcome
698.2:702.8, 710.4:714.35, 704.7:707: -0.11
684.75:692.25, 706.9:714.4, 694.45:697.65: -0.25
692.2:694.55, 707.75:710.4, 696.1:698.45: -0.12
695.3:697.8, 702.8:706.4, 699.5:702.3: 0.00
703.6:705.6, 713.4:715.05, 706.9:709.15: 0.07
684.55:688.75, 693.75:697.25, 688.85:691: 0.06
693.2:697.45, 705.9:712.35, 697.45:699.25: -0.07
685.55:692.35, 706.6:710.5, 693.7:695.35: -0.20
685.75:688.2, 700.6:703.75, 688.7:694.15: 0.03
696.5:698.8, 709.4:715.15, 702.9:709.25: -0.22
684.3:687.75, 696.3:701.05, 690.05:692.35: 0.05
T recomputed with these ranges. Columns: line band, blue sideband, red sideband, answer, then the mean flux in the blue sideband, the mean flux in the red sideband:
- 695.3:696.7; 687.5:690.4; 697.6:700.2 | -0.02 mag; 10.5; 15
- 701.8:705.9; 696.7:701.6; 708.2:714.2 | -0.24 mag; 15.2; 12.6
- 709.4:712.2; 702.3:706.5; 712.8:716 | 0.00 mag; 17.4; 11.2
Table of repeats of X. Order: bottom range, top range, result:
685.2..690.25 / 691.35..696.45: 1.33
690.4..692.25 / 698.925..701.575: 1.39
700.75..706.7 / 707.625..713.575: 0.79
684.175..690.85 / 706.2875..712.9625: 1.45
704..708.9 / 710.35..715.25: 0.77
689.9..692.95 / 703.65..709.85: 1.42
